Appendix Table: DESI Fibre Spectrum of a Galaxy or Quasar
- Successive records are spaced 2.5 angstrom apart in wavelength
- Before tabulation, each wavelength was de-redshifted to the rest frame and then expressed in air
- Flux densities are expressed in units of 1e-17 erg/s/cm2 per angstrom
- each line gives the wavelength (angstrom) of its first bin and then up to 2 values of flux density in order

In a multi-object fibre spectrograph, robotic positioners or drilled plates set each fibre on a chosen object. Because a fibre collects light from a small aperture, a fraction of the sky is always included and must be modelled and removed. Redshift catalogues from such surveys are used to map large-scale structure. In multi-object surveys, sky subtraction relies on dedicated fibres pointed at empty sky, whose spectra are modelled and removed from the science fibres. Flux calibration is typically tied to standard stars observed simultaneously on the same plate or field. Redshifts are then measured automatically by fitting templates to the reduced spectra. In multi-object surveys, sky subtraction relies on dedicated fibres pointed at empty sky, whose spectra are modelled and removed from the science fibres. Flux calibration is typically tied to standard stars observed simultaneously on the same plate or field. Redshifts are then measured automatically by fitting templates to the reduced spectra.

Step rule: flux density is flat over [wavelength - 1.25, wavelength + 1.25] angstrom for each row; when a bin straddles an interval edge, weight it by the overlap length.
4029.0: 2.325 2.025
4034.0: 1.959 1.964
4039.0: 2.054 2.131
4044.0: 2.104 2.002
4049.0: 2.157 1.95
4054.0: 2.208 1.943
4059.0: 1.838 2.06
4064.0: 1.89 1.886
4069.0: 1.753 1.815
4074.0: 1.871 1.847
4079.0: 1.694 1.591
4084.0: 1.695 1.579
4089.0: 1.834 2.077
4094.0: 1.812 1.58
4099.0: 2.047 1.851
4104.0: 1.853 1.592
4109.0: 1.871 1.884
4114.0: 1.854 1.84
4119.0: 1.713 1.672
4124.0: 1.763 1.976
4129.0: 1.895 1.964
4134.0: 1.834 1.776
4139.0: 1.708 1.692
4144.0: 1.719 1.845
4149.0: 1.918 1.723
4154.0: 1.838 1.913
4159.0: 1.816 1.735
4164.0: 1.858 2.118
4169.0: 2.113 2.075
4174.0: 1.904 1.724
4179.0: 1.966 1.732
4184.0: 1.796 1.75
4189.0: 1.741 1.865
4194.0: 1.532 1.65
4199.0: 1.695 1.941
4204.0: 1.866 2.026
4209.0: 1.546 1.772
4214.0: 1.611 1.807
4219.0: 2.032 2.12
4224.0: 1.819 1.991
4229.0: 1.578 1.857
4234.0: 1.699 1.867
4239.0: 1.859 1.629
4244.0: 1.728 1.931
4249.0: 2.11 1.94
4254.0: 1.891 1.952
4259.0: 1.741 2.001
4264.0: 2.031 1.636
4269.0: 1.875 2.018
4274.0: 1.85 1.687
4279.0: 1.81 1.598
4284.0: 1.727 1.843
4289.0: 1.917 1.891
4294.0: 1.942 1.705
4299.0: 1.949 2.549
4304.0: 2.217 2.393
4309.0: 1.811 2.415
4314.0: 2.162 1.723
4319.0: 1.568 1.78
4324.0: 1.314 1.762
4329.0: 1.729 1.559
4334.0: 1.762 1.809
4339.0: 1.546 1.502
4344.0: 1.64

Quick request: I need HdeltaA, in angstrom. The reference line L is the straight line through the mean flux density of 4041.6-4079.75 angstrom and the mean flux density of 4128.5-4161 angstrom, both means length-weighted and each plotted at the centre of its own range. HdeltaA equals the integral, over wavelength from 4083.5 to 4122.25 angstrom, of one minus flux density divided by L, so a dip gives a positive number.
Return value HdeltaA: 1.6 angstrom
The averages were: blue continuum 1.94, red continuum 1.81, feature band 1.8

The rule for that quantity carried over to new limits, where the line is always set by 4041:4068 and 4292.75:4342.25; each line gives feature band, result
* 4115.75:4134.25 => 1.30 angstrom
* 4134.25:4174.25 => 1.97 angstrom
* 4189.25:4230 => 2.55 angstrom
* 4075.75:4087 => 1.77 angstrom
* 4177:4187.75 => 0.74 angstrom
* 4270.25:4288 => 0.87 angstrom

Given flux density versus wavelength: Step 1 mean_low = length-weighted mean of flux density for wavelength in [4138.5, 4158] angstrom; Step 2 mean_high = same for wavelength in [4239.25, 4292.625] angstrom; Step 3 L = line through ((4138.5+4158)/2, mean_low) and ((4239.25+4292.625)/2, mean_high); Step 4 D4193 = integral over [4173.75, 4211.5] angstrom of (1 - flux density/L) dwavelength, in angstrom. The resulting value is 0.8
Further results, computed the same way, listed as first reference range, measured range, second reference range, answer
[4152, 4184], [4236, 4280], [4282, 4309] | 2.2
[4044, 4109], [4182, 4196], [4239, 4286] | 0.9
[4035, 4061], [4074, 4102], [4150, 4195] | 2.7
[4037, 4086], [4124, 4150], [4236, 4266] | 1.0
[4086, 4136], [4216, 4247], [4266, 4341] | 0.1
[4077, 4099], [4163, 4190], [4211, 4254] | -1.2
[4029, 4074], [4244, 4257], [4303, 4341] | -0.5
